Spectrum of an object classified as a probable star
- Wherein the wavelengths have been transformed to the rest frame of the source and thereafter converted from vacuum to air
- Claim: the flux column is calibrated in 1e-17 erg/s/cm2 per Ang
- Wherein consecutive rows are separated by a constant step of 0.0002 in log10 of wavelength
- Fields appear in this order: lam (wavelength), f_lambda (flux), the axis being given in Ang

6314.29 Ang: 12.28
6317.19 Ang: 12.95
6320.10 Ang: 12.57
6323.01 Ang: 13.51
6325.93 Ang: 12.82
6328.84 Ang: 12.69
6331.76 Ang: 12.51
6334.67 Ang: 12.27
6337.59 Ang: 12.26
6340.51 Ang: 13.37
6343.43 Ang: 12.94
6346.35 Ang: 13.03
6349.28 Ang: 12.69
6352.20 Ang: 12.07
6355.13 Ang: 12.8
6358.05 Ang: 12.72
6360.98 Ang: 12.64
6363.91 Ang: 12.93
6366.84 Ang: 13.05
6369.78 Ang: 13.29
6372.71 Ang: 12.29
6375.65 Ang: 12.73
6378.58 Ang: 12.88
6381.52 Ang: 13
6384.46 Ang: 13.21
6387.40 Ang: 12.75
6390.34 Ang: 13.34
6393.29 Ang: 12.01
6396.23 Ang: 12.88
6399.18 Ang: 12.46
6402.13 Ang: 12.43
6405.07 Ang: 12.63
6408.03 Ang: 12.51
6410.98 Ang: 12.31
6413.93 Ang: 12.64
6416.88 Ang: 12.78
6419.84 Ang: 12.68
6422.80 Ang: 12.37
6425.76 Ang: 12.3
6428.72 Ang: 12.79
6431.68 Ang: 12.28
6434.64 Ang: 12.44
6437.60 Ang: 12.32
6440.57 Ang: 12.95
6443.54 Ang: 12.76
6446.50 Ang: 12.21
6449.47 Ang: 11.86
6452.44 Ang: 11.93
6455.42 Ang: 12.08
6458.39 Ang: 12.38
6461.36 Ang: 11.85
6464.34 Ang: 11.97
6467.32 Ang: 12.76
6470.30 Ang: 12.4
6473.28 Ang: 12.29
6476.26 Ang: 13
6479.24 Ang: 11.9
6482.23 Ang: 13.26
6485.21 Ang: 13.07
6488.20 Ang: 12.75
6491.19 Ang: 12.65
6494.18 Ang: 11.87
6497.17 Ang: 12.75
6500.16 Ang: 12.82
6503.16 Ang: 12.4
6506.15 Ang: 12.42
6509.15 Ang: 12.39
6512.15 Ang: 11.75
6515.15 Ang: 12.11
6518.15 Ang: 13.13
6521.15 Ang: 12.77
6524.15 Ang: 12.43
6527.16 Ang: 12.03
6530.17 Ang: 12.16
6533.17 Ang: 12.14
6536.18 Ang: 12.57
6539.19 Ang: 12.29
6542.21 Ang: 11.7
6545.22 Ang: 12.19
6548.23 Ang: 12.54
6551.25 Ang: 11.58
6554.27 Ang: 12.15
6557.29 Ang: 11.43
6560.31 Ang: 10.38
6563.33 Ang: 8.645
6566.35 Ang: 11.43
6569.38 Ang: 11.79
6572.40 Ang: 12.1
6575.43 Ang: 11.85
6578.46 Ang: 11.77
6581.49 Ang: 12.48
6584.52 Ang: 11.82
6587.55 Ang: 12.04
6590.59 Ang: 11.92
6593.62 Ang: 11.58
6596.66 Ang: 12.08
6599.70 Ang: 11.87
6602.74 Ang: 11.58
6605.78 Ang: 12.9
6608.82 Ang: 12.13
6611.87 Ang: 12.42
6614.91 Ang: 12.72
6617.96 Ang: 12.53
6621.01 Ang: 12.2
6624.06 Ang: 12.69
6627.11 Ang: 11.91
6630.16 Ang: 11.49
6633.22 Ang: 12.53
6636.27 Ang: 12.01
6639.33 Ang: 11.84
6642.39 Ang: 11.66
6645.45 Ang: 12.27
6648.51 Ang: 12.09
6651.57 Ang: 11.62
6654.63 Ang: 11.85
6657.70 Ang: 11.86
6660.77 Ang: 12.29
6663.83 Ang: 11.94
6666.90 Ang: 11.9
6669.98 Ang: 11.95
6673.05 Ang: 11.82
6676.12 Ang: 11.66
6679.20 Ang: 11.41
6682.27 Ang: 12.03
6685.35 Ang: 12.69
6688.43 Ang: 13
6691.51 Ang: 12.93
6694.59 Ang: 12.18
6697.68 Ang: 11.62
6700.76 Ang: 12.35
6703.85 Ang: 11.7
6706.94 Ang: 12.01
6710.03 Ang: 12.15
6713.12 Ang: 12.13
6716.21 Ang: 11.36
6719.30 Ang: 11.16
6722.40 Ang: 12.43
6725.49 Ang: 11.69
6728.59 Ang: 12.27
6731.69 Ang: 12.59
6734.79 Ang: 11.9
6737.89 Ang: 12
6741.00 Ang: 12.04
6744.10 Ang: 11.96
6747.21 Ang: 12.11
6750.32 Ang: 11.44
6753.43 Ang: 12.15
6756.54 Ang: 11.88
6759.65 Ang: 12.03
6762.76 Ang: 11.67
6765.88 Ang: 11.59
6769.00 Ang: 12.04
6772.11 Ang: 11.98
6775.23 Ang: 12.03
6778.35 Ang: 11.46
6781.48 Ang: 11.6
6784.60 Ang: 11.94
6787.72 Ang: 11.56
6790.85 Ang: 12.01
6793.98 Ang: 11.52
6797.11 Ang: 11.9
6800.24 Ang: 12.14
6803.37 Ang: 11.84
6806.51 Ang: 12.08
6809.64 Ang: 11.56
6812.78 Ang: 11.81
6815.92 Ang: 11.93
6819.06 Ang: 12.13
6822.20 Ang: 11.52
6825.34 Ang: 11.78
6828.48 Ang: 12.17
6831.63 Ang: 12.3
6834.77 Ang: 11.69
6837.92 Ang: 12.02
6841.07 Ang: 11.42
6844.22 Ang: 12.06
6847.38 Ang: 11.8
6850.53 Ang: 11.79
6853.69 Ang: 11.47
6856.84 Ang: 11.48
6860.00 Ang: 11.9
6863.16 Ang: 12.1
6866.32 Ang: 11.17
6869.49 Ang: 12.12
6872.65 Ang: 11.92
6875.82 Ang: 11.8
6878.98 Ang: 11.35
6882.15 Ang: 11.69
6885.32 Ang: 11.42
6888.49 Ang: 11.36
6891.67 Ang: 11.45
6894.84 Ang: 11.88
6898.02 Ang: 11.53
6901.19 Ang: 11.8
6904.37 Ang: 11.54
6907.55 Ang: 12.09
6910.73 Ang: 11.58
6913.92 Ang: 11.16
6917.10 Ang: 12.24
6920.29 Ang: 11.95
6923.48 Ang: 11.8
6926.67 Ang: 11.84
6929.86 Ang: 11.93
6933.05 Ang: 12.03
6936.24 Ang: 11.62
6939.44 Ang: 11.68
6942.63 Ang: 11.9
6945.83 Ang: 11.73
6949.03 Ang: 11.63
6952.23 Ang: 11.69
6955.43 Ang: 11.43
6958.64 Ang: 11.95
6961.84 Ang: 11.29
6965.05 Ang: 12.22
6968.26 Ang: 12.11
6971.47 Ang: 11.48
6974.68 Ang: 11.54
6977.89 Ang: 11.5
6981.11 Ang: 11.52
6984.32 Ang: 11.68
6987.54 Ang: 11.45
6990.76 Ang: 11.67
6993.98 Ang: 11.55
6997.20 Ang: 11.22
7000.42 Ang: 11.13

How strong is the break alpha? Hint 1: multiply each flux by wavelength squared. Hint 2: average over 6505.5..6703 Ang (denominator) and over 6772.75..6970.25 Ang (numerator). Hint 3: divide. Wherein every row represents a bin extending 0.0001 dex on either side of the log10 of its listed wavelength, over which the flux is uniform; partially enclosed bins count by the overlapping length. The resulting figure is 1.06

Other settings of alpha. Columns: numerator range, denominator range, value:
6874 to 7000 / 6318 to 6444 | 1.09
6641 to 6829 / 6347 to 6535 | 1.04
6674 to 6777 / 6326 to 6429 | 1.05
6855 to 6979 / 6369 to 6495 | 1.08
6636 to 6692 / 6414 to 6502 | 1.03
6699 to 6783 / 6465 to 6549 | 1.03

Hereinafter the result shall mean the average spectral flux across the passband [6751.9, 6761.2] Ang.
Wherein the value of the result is 12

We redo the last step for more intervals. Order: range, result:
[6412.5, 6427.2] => 12.6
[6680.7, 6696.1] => 12.6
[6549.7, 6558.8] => 11.7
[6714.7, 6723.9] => 11.6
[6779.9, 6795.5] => 11.7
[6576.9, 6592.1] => 12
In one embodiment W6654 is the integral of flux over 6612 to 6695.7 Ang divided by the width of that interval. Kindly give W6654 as 12.1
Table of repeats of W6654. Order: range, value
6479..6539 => 12.5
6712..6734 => 11.9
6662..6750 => 12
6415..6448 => 12.5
